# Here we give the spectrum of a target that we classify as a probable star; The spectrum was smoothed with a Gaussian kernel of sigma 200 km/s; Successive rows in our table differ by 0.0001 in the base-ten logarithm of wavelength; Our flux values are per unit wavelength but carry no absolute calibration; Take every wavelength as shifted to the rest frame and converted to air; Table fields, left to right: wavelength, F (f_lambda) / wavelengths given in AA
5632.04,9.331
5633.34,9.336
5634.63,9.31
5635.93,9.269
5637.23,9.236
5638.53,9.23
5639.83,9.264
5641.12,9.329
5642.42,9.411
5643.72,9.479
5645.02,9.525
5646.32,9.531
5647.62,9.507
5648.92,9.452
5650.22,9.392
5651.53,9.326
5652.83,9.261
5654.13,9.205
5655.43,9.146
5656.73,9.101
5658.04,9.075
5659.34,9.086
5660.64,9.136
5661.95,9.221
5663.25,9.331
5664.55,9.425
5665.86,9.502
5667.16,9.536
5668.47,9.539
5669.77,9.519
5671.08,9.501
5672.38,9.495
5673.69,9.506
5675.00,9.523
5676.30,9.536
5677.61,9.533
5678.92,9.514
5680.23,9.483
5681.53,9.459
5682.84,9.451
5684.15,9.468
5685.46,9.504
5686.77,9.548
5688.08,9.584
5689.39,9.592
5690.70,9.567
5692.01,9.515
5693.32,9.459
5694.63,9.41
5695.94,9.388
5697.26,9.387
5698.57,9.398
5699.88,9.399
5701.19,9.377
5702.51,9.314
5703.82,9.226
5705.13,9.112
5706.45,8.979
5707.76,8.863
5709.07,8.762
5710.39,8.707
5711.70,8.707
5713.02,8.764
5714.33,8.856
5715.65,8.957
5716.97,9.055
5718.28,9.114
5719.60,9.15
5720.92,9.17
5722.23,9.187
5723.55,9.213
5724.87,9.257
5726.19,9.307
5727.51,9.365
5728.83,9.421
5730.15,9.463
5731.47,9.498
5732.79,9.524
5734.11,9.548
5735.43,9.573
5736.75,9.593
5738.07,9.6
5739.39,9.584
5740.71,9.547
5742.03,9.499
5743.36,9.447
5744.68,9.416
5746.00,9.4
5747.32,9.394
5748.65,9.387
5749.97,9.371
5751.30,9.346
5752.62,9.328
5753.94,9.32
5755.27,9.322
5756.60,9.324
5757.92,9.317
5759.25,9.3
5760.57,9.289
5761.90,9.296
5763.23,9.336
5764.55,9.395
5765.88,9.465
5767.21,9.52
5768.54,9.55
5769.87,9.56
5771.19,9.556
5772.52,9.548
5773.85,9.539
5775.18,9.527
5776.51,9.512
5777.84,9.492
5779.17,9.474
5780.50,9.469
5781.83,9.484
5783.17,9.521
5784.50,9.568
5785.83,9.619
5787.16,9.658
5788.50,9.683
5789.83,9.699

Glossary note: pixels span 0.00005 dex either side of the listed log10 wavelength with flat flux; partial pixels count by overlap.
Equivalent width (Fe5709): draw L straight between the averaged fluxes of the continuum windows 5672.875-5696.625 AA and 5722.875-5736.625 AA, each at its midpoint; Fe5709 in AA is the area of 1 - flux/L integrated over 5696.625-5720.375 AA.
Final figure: 1.0 AA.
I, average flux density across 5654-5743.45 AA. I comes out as 9.33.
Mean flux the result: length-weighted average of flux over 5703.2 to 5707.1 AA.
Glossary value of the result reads 9.1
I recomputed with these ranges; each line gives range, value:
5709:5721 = 8.92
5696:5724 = 9.09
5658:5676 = 9.4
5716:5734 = 9.29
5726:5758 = 9.44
